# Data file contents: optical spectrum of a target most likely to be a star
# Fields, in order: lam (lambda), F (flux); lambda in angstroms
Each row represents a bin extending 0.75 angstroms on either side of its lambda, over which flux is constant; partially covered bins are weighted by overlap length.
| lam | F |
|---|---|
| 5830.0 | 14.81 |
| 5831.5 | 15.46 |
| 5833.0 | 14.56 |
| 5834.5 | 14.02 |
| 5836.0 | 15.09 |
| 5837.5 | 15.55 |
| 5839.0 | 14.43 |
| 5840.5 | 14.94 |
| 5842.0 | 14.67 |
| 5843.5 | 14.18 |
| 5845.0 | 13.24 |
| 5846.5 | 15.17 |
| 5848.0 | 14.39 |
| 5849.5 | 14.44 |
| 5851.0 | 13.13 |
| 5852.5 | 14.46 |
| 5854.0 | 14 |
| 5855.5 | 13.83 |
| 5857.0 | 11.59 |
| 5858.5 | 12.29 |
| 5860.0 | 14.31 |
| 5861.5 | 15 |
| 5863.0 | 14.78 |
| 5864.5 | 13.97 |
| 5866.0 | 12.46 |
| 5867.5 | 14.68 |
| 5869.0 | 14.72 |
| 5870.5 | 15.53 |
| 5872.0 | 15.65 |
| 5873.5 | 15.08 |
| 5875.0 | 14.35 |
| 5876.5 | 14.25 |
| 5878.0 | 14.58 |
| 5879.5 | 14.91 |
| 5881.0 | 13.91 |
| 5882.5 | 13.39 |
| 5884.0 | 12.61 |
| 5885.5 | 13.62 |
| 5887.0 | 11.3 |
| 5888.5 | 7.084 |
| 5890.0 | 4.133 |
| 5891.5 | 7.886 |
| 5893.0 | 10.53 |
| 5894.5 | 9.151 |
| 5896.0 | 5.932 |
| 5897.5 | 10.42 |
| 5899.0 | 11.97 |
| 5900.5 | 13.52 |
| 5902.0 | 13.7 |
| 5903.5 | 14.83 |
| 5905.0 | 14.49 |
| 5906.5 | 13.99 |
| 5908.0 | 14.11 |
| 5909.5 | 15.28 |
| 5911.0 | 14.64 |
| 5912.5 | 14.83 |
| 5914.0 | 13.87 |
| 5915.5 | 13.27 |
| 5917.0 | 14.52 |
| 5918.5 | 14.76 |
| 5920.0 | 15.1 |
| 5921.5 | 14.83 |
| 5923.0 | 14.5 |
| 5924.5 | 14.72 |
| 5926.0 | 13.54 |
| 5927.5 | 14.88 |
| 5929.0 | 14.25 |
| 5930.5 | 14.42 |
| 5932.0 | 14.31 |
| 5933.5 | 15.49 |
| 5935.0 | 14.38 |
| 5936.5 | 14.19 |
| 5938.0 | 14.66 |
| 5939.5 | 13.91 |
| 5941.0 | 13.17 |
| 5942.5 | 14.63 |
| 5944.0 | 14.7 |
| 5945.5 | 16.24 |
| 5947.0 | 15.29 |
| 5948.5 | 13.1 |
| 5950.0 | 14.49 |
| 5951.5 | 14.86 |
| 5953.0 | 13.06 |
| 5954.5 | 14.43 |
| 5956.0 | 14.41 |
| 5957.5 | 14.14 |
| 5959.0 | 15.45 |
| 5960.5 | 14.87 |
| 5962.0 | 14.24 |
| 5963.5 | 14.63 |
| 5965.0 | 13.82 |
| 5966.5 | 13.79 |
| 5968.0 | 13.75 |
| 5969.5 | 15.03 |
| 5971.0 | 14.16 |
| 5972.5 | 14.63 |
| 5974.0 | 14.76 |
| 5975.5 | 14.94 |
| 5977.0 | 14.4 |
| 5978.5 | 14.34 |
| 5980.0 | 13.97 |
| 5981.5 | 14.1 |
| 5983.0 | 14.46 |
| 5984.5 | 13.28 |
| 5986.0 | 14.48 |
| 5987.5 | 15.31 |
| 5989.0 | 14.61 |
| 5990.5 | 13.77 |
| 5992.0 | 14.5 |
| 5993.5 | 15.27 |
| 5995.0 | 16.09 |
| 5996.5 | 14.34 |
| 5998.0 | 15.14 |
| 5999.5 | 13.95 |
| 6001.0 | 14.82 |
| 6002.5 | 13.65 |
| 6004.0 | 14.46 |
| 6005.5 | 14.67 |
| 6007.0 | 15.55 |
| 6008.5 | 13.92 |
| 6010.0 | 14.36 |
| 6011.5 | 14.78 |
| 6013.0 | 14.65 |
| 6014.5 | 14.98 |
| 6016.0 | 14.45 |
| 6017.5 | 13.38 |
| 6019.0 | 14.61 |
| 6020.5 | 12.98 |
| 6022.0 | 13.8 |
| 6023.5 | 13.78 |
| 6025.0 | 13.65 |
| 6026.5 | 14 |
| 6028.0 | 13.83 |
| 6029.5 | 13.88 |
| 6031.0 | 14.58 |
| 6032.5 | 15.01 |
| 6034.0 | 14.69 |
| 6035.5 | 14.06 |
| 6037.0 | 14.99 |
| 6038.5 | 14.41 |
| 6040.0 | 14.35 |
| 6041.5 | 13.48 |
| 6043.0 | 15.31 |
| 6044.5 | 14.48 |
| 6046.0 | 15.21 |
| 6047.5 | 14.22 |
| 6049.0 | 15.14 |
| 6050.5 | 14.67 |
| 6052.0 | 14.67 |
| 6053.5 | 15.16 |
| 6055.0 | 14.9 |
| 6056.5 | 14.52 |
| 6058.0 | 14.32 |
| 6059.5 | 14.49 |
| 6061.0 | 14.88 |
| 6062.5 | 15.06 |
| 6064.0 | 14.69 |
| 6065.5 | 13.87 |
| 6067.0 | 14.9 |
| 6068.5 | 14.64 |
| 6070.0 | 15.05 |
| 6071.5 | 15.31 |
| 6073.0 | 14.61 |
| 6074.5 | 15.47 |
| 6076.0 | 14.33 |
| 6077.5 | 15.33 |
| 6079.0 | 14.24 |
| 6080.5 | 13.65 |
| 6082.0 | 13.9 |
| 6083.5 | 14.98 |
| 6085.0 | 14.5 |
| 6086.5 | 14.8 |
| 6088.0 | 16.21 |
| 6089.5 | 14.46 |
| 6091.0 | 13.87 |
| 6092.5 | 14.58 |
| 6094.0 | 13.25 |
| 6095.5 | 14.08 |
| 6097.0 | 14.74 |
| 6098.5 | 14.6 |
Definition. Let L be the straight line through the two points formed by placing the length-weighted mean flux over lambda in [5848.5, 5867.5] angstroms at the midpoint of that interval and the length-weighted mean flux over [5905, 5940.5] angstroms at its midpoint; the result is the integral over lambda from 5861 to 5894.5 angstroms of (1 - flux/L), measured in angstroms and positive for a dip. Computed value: 2.7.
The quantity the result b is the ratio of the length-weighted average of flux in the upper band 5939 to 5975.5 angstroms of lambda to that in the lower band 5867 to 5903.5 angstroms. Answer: 1.2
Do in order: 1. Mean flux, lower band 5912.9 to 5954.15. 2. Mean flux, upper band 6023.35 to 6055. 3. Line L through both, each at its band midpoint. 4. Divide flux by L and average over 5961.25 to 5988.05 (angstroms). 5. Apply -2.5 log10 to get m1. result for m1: 0.01 mag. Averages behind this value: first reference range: 14.4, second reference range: 14.5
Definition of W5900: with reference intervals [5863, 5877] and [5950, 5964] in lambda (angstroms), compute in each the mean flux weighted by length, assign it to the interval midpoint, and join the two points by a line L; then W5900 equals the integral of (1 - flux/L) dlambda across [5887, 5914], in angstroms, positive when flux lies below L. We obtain 5.4 angstroms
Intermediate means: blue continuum 14.5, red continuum 14.5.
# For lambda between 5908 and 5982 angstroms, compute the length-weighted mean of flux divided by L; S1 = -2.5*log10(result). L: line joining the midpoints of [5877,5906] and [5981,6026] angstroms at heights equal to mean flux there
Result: -0.13 mag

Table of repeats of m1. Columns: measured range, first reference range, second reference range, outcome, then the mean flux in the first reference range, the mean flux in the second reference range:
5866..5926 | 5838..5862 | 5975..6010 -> 0.086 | 14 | 14.5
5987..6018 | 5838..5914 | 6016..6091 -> -0.035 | 13.2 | 14.5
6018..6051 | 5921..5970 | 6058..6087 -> 0.021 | 14.4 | 14.7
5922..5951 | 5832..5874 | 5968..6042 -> -0.010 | 14.3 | 14.4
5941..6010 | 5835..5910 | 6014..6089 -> -0.039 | 13.2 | 14.5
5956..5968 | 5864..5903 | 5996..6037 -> -0.070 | 12.3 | 14.3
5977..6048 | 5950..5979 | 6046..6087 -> 0.011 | 14.4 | 14.7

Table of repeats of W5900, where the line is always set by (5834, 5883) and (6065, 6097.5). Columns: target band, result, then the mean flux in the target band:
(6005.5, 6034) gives 0.48 angstroms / 14.3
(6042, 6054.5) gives -0.25 angstroms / 14.8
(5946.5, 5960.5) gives 0.04 angstroms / 14.4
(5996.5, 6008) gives -0.08 angstroms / 14.6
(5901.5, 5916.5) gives 0.03 angstroms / 14.3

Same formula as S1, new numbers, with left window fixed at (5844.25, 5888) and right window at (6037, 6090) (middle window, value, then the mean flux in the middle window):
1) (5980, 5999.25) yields -0.01 mag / 14.6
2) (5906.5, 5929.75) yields -0.02 mag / 14.5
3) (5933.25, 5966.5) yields -0.01 mag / 14.4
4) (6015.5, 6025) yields 0.06 mag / 13.8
